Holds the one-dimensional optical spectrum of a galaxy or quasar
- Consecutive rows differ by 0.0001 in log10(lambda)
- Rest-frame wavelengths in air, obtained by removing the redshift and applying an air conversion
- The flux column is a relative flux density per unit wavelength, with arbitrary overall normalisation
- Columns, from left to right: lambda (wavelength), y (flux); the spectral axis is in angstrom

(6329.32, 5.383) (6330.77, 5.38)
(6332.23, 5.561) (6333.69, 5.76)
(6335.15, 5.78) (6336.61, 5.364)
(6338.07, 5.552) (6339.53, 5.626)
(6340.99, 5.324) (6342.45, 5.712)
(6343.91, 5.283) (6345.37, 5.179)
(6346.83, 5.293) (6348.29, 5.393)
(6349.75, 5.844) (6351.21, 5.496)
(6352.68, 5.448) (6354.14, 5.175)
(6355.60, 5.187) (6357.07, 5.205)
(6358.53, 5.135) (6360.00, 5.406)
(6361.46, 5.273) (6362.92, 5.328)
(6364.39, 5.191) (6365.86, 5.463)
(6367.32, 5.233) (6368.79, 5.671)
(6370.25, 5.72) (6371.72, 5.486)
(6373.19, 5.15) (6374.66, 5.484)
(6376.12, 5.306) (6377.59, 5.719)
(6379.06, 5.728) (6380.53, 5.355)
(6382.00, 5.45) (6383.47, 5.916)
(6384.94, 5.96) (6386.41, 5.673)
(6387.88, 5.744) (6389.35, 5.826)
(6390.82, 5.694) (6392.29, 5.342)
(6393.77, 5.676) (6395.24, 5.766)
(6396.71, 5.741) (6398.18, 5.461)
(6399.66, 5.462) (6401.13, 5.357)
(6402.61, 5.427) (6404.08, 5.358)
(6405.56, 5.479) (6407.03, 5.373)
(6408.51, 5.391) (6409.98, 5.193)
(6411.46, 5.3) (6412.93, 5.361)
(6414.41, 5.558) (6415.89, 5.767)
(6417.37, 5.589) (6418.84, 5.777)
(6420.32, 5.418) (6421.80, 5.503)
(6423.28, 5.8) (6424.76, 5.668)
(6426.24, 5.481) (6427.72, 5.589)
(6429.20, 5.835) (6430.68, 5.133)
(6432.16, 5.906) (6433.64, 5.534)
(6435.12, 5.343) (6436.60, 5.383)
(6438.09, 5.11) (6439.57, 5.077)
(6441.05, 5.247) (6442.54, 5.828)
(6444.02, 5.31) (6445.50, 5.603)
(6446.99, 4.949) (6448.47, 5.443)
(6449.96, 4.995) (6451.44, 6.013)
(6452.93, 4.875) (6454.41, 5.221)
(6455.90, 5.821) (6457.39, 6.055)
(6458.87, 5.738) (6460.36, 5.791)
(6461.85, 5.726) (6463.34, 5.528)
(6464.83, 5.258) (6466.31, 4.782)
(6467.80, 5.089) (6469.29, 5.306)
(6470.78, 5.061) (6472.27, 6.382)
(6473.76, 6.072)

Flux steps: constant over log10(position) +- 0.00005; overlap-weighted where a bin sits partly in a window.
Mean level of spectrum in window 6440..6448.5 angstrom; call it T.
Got 5.38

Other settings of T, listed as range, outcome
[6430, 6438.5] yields 5.41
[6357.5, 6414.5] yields 5.49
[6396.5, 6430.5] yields 5.51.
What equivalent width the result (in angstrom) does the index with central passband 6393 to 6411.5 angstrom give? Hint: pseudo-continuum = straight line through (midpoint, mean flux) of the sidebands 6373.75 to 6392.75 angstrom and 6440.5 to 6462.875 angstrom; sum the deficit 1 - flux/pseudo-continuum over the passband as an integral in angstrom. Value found 0.44 angstrom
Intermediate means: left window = 5.63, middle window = 5.46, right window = 5.51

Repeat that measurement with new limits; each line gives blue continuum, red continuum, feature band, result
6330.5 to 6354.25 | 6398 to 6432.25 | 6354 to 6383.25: 0.5 angstrom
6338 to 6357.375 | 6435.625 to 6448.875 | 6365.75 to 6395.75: -1.2 angstrom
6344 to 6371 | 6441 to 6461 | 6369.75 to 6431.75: -1.4 angstrom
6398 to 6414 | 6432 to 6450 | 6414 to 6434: -0.9 angstrom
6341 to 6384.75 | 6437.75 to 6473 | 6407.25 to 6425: -0.3 angstrom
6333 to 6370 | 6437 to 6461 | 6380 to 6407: -0.8 angstrom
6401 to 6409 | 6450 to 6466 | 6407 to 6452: 0.0 angstrom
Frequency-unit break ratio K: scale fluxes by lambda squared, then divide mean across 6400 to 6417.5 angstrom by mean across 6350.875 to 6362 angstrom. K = 1.0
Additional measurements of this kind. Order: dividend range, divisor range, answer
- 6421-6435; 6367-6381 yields 1.04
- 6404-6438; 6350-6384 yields 1.03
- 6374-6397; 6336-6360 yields 1.06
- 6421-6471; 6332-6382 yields 1.03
